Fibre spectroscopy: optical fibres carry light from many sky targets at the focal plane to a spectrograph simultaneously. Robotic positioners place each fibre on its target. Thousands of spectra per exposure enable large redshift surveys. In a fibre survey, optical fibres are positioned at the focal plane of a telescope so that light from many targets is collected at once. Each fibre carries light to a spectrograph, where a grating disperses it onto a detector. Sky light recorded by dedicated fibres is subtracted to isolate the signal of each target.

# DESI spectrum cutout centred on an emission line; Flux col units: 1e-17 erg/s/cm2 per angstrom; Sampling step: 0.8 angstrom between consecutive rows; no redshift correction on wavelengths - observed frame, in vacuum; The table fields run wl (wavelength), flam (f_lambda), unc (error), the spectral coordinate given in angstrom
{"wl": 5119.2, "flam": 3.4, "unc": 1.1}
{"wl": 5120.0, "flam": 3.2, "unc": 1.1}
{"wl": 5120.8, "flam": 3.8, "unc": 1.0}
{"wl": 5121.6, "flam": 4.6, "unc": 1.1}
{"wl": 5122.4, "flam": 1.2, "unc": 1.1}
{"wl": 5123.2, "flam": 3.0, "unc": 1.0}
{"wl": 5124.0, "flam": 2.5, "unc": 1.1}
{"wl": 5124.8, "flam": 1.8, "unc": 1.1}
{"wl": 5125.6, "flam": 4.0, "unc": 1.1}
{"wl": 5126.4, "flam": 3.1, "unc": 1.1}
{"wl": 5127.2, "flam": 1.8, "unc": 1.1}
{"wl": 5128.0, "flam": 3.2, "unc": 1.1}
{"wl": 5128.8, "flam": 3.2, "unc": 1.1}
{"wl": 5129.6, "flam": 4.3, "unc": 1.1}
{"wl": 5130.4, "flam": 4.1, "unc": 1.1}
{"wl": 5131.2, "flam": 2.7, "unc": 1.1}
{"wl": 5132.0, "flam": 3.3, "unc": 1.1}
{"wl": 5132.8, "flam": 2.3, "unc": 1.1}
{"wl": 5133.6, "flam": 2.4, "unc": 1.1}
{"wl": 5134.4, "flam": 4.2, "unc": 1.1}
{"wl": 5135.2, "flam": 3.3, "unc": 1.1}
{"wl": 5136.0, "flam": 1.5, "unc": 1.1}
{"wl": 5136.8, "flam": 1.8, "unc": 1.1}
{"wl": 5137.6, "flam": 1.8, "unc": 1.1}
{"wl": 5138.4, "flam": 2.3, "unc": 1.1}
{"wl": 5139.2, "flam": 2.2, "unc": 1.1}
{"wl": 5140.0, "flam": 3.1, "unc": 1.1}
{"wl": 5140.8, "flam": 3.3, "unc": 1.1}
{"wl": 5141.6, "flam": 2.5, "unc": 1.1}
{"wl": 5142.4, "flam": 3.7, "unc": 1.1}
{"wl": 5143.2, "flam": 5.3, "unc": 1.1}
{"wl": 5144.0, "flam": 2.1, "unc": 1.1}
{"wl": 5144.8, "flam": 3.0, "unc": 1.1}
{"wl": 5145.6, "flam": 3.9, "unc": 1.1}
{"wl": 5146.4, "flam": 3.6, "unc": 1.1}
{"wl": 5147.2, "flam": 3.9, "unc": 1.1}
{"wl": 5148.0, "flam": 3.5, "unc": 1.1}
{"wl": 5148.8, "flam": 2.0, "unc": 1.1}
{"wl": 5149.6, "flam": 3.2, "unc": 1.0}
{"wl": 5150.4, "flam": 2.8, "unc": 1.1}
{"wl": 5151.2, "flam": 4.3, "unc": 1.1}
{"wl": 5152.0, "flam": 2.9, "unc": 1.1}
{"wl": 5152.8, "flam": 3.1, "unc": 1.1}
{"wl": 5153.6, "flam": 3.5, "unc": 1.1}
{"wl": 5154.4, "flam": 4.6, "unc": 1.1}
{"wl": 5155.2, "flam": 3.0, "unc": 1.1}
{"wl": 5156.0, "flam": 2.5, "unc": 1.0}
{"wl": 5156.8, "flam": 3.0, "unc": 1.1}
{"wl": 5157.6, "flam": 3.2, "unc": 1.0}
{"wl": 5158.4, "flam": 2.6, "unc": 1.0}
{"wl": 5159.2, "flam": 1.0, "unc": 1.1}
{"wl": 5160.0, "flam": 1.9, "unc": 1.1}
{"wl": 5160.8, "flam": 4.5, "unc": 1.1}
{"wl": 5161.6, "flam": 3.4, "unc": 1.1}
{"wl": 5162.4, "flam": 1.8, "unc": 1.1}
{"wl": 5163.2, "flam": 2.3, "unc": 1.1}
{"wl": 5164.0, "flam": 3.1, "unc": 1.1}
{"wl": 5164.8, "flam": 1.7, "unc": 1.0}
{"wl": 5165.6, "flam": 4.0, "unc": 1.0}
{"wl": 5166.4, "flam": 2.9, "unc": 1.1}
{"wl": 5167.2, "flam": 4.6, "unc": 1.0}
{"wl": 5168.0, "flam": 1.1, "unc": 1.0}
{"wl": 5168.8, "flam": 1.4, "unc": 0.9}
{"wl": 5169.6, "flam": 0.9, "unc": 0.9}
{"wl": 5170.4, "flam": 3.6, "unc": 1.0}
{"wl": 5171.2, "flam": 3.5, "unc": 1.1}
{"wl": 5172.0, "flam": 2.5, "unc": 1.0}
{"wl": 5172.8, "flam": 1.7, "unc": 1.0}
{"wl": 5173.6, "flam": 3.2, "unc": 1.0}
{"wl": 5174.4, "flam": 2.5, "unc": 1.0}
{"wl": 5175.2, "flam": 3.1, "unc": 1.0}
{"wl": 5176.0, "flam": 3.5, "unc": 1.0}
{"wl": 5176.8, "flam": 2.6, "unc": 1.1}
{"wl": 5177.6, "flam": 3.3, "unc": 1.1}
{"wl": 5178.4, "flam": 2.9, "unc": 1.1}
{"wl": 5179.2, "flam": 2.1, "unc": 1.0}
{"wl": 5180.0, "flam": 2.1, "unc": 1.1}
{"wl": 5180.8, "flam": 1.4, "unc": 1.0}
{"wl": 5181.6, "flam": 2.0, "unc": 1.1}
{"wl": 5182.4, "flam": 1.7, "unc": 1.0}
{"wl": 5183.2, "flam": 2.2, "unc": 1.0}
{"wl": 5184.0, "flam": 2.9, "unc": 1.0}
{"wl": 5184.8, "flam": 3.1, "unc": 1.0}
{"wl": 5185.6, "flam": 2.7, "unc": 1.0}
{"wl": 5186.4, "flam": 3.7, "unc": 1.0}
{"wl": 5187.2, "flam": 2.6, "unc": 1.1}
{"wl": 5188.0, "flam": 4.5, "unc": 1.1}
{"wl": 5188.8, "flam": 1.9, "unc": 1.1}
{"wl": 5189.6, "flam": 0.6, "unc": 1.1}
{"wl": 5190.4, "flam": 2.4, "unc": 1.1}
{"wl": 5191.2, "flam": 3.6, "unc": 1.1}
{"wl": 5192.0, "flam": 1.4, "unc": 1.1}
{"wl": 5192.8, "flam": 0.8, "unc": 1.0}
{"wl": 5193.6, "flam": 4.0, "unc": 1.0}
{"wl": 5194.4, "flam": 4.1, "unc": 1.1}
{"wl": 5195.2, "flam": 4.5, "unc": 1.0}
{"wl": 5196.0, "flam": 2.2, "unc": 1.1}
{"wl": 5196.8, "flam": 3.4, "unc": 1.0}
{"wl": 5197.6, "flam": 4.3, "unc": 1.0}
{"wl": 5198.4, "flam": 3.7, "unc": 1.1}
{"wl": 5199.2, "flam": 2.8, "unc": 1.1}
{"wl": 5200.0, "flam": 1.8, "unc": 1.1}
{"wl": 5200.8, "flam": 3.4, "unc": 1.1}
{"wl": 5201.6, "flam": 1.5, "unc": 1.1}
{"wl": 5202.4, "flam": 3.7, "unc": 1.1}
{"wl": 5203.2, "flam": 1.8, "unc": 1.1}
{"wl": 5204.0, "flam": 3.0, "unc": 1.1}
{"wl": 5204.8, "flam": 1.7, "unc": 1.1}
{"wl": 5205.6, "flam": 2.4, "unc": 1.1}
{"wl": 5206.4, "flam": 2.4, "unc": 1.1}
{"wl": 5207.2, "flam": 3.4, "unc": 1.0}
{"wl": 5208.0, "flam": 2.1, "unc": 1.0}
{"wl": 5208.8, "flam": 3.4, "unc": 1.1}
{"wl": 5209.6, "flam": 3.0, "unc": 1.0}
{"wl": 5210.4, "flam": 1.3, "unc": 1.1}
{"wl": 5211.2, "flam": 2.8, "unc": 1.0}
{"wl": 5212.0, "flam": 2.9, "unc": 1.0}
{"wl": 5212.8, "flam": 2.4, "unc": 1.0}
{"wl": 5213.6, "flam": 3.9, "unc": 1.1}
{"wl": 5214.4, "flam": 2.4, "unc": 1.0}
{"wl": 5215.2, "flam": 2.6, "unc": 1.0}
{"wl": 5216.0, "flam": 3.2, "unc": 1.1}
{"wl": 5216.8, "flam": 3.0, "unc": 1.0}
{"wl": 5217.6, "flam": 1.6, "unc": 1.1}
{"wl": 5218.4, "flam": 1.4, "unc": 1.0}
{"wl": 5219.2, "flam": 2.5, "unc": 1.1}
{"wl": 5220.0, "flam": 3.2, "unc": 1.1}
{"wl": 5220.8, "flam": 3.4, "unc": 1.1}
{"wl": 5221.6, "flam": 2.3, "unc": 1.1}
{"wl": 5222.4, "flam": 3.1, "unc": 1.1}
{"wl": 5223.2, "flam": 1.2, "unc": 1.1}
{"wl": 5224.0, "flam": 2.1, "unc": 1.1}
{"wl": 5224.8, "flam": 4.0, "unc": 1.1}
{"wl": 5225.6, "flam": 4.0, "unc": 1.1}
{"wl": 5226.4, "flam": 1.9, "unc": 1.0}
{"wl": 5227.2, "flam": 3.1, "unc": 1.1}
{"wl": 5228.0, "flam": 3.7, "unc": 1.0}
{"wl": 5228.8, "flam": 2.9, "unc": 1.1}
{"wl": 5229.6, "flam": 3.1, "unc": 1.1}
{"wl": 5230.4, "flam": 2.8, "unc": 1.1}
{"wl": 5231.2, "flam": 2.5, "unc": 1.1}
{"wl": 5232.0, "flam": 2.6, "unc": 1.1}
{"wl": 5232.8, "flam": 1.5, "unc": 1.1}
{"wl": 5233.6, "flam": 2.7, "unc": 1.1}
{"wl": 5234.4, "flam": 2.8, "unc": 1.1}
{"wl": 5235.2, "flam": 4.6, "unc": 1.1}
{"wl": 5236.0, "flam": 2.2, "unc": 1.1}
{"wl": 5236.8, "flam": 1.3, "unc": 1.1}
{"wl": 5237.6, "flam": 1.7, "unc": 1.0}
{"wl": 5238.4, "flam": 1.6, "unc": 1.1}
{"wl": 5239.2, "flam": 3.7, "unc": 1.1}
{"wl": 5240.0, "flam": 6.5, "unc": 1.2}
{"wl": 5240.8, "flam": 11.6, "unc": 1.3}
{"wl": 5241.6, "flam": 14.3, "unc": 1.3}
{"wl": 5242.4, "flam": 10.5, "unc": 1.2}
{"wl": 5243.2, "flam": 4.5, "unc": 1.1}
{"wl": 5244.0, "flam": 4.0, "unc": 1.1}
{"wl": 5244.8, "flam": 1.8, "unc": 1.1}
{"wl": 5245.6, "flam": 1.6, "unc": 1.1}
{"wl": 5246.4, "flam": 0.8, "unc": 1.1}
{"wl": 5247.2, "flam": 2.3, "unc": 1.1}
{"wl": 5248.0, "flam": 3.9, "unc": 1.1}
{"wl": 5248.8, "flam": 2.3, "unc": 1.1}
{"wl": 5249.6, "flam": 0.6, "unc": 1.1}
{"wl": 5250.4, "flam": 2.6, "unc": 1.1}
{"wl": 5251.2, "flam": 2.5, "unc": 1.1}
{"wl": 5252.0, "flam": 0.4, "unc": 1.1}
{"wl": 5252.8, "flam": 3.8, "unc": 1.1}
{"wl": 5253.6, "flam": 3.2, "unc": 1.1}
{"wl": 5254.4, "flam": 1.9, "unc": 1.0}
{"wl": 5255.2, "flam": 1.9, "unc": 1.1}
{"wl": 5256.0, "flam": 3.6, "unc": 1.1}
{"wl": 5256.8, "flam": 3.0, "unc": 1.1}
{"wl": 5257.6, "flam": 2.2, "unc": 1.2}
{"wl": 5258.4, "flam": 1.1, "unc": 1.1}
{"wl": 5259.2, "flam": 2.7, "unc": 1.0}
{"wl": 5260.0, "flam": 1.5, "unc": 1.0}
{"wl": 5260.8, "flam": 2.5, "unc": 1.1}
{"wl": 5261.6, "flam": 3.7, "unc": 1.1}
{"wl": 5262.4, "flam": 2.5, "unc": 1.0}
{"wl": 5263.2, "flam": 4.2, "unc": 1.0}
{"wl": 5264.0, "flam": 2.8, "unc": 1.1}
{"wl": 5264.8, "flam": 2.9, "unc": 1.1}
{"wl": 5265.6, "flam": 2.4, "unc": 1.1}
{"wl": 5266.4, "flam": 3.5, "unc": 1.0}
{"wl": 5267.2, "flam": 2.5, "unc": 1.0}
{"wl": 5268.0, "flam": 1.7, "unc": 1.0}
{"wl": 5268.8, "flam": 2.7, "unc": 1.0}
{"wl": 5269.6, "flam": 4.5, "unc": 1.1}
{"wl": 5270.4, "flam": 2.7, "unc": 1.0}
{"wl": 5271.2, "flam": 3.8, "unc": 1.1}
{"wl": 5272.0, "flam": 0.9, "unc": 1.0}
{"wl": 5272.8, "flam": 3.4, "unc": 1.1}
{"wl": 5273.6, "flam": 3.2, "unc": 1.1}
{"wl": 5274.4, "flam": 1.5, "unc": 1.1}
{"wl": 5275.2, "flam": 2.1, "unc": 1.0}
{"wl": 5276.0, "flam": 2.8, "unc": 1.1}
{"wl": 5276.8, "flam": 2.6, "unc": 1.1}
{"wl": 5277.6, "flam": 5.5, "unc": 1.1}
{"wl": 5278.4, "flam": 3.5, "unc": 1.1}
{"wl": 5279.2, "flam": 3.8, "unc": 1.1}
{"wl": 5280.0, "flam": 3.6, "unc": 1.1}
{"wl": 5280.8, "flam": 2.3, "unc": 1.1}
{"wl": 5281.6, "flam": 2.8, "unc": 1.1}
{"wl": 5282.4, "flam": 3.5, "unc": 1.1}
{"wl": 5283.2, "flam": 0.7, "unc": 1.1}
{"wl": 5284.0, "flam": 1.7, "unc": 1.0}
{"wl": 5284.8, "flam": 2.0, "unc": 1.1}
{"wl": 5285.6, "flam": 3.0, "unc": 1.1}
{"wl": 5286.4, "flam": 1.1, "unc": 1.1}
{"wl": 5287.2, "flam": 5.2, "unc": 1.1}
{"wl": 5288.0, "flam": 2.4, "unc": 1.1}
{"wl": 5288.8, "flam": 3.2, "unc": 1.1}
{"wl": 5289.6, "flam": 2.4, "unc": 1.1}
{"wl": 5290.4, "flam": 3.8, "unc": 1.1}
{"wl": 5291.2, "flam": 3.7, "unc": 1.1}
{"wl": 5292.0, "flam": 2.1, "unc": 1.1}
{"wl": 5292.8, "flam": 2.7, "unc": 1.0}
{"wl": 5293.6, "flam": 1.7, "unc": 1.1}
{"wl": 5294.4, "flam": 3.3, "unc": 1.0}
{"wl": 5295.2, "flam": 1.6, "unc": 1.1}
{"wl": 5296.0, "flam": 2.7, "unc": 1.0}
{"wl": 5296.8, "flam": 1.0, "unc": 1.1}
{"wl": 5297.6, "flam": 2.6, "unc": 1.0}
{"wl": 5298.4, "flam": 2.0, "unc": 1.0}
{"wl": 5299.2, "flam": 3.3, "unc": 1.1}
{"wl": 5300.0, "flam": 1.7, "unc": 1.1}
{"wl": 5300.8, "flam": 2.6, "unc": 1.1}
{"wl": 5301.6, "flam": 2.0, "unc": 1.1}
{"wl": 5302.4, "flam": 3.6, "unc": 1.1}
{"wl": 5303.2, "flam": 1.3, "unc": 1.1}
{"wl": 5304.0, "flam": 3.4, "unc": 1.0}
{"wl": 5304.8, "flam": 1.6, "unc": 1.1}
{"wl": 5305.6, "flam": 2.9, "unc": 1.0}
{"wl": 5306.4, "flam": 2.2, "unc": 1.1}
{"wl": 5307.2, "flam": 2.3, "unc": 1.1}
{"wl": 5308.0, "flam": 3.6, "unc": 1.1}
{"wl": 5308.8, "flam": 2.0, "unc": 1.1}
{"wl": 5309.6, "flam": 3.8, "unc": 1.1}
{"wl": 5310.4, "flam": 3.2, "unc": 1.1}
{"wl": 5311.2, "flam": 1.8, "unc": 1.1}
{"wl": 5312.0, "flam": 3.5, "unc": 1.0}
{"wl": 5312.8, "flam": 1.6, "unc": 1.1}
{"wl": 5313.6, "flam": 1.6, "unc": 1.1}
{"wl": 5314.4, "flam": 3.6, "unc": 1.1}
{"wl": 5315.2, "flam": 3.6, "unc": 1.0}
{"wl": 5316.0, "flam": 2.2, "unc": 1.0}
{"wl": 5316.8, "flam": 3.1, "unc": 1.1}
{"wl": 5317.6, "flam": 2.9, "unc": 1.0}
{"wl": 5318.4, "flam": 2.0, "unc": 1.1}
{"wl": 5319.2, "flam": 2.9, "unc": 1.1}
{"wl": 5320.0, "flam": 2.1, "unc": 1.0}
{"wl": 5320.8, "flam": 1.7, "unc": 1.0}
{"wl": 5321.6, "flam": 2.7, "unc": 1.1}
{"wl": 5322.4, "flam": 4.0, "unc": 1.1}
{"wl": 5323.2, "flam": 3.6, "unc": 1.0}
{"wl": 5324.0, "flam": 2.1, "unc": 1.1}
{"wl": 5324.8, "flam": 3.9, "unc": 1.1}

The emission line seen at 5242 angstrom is Hgamma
